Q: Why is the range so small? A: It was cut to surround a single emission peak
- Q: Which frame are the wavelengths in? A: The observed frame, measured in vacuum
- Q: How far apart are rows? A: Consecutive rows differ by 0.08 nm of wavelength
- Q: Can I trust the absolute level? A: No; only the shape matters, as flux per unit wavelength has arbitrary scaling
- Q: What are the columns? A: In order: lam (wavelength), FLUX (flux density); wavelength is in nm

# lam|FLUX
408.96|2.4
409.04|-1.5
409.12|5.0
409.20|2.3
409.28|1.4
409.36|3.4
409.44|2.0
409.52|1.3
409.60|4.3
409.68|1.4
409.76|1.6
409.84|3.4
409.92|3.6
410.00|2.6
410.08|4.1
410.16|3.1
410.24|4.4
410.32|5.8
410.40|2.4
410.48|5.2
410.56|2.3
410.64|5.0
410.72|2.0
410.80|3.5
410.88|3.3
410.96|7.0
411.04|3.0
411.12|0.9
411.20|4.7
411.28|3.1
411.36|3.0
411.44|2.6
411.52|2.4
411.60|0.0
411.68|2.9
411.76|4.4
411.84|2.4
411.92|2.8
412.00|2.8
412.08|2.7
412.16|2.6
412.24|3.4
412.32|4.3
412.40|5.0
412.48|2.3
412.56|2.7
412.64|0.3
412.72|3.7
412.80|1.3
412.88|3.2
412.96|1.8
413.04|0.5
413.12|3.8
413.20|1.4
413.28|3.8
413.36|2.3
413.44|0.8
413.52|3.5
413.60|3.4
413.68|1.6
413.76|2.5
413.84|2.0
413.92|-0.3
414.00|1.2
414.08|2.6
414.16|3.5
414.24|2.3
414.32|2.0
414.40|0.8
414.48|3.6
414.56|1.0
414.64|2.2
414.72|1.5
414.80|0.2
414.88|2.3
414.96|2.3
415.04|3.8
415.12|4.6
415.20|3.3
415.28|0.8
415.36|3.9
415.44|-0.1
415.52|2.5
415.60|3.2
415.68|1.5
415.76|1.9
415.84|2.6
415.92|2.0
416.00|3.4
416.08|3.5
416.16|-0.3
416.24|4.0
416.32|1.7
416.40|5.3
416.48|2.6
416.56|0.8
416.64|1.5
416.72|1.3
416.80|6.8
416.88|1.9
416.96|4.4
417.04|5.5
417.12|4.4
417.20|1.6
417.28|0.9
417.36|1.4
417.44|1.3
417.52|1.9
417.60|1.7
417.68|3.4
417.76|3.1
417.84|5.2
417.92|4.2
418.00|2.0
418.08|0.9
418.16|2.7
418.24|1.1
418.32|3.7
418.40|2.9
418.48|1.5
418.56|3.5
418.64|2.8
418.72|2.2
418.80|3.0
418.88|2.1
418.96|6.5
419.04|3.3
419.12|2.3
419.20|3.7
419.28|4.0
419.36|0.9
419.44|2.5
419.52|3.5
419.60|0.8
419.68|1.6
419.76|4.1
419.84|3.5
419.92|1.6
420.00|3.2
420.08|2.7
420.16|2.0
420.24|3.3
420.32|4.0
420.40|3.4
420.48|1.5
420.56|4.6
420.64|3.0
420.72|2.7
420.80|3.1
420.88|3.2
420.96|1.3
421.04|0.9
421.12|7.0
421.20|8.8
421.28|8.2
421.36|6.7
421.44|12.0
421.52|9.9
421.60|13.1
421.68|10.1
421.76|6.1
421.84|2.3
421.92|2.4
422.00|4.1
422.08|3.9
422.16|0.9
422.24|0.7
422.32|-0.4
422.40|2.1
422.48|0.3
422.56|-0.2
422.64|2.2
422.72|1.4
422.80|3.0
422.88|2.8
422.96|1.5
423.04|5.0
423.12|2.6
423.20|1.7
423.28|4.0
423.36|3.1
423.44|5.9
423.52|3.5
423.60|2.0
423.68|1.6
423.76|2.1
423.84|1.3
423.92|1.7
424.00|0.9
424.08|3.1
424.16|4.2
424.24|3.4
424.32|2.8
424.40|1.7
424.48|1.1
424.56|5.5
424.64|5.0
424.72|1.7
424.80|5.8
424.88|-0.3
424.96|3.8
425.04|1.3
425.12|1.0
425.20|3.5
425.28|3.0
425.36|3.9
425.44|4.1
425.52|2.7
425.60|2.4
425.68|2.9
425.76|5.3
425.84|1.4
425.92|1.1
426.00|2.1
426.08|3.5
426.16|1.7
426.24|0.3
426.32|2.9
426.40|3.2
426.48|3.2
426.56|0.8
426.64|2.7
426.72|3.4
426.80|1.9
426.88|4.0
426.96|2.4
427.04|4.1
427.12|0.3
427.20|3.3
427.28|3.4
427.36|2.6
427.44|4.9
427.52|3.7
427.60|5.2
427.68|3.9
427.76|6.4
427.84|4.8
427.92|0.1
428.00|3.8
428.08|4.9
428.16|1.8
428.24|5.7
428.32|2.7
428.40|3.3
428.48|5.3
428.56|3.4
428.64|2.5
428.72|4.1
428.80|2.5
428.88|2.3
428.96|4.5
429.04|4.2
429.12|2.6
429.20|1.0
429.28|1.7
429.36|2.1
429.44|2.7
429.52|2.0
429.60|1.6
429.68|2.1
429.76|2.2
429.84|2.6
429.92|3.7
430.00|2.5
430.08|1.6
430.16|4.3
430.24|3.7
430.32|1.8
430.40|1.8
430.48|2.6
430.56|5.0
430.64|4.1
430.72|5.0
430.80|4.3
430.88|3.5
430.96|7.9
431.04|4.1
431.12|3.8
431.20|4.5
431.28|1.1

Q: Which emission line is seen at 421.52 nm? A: [O II]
